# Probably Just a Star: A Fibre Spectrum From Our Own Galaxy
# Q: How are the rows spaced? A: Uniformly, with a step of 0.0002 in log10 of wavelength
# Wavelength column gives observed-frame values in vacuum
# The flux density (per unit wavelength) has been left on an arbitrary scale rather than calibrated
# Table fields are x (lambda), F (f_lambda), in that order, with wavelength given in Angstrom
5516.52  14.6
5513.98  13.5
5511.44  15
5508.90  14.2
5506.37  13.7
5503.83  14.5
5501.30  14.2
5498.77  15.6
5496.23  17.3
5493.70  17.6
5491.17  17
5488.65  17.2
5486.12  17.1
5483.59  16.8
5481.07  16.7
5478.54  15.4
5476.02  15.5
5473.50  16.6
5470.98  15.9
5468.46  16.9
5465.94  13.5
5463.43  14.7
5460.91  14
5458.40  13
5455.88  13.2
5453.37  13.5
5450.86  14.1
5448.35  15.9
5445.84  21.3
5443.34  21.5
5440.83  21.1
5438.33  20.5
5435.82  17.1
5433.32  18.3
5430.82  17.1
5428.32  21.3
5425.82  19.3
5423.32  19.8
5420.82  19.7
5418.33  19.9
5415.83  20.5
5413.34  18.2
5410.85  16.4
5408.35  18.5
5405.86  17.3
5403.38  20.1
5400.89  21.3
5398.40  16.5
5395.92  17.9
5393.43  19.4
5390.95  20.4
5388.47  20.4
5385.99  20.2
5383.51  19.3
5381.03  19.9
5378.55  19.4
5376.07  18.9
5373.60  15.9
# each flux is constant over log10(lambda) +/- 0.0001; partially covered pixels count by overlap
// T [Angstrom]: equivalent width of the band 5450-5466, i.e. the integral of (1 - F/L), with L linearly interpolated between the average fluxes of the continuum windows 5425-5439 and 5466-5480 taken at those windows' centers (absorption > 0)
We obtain 3.0 Angstrom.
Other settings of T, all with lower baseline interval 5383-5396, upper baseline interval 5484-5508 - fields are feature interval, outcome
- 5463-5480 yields 1.3 Angstrom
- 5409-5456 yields -0.5 Angstrom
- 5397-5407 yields 0.3 Angstrom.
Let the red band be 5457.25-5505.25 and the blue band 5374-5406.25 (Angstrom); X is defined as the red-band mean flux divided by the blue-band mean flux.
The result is 0.82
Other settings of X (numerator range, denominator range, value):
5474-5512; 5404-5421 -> 0.85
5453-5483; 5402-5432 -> 0.79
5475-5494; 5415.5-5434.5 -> 0.86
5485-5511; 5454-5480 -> 1.06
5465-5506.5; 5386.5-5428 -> 0.84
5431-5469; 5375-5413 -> 0.87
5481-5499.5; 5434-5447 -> 0.84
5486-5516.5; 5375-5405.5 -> 0.80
